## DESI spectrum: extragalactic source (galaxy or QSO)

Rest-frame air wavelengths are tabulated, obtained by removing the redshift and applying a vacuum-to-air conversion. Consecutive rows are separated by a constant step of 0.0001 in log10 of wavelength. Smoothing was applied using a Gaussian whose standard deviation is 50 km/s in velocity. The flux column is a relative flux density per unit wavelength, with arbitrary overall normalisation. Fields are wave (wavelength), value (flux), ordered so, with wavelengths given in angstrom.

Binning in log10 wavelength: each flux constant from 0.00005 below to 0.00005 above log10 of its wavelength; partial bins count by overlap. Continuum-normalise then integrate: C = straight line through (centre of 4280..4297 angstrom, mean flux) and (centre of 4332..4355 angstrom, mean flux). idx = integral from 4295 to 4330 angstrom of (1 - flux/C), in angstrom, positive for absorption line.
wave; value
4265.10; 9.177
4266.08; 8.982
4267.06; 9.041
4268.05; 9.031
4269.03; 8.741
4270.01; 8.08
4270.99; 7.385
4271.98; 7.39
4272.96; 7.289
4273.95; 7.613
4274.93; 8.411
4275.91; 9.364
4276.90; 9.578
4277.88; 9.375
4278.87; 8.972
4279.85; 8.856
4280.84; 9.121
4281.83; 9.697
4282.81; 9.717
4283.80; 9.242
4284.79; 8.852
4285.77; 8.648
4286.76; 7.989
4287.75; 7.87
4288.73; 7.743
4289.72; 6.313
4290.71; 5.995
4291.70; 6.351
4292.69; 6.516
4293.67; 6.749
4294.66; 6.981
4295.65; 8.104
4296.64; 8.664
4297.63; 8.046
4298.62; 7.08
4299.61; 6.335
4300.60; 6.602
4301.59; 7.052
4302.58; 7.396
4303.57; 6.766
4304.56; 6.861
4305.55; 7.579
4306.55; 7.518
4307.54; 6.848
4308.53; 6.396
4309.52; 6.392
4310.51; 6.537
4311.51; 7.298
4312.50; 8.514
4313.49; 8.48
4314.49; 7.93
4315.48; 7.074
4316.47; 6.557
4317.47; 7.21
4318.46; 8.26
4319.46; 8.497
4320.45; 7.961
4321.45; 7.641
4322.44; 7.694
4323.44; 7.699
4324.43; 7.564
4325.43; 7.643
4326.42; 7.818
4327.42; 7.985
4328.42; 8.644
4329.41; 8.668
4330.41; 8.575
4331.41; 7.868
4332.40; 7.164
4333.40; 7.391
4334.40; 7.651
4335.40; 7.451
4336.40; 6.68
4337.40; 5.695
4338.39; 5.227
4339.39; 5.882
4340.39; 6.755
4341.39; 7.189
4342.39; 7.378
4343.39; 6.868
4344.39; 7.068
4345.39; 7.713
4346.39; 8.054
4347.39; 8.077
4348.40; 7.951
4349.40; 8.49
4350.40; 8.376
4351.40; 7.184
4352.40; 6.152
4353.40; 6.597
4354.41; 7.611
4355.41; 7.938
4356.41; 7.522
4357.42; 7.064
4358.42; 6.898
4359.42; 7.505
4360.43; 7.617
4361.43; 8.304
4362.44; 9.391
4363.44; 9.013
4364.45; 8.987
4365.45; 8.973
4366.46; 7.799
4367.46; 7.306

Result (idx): 0.3 angstrom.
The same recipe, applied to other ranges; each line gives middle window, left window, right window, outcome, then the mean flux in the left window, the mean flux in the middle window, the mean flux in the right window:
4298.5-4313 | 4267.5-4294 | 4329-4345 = 1.30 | 8.19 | 7.01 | 7.09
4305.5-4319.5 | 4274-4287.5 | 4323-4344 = 1.08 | 8.99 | 7.36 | 7.32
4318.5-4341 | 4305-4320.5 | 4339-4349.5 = -0.24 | 7.42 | 7.48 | 7.37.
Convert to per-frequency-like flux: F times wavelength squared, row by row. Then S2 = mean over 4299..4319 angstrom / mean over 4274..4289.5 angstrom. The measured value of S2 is 0.83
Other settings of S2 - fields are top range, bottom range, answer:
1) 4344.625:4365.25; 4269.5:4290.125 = 0.96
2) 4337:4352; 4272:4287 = 0.84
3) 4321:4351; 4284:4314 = 1.04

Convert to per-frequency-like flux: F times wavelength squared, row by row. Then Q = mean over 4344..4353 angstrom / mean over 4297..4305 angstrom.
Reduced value 1.1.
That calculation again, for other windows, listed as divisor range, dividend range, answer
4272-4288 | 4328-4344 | 0.84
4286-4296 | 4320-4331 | 1.15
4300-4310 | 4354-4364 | 1.17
